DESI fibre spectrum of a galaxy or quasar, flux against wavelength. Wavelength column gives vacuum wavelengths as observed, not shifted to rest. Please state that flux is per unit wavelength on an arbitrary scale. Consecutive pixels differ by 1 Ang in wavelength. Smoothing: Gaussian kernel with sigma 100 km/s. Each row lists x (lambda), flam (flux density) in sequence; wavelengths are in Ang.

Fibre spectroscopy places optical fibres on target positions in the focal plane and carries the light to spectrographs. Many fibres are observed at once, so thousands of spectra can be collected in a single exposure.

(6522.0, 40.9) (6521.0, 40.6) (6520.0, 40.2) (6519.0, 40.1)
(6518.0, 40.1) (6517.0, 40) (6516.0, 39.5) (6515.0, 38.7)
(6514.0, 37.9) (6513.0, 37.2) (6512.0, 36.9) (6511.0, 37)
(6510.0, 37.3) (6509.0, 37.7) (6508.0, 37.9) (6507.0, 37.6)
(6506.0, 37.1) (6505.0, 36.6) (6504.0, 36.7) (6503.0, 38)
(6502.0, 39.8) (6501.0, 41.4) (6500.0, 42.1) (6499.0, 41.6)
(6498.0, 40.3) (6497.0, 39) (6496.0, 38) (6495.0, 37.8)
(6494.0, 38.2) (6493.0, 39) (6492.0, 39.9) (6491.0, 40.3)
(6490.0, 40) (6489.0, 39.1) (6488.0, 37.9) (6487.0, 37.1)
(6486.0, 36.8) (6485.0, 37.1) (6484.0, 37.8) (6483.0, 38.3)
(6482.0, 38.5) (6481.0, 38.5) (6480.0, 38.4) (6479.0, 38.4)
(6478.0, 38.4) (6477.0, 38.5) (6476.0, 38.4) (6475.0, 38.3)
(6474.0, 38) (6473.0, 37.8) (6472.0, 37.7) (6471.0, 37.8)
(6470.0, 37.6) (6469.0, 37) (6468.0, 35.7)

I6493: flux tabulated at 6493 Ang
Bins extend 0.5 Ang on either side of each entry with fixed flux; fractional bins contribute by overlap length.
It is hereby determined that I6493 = 39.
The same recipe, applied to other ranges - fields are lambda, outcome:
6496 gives 38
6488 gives 37.9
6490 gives 40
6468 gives 35.7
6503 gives 38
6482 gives 38.5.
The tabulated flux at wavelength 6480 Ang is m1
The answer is 38.4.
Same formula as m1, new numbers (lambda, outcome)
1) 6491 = 40.3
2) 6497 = 39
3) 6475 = 38.3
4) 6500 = 42.1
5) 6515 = 38.7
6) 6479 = 38.4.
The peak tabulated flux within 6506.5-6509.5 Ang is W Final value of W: 37.9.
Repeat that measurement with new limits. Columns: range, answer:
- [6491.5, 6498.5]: 40.3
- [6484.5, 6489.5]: 39.1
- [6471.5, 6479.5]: 38.5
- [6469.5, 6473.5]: 37.8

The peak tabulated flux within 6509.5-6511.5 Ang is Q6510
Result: 37.3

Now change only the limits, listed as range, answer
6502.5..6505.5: 38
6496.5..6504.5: 42.1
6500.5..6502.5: 41.4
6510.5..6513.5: 37.2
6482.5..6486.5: 38.3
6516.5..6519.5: 40.1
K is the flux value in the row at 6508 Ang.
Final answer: 37.9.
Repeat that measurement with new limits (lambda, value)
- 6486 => 36.8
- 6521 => 40.6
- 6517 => 40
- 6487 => 37.1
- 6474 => 38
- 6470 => 37.6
